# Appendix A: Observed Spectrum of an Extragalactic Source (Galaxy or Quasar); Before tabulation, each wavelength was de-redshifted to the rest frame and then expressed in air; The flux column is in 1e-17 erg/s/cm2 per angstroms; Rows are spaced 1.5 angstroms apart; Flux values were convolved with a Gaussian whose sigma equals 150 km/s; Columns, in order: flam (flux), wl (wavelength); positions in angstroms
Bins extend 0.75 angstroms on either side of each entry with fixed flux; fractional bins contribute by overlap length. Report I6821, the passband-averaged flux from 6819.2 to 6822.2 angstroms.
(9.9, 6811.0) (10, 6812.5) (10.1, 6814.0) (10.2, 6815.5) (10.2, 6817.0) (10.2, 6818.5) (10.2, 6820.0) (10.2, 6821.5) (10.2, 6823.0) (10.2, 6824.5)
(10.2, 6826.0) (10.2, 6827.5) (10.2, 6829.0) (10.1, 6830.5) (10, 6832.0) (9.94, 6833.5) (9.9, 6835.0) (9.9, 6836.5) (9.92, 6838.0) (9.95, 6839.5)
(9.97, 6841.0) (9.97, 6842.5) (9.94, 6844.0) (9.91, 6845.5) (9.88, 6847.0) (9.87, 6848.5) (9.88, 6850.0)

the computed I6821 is 10.2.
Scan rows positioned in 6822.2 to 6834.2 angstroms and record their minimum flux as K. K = 9.94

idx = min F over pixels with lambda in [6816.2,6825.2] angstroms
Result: 10.2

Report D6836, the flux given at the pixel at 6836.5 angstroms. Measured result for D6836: 9.9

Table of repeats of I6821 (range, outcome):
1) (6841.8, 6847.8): 9.92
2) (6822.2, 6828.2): 10.2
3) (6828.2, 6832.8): 10.1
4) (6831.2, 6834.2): 9.97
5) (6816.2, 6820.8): 10.2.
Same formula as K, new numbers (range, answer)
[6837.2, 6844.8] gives 9.92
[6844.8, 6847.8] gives 9.88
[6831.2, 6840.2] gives 9.9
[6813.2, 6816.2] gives 10.1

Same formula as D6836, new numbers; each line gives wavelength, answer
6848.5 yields 9.87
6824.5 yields 10.2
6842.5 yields 9.97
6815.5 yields 10.2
